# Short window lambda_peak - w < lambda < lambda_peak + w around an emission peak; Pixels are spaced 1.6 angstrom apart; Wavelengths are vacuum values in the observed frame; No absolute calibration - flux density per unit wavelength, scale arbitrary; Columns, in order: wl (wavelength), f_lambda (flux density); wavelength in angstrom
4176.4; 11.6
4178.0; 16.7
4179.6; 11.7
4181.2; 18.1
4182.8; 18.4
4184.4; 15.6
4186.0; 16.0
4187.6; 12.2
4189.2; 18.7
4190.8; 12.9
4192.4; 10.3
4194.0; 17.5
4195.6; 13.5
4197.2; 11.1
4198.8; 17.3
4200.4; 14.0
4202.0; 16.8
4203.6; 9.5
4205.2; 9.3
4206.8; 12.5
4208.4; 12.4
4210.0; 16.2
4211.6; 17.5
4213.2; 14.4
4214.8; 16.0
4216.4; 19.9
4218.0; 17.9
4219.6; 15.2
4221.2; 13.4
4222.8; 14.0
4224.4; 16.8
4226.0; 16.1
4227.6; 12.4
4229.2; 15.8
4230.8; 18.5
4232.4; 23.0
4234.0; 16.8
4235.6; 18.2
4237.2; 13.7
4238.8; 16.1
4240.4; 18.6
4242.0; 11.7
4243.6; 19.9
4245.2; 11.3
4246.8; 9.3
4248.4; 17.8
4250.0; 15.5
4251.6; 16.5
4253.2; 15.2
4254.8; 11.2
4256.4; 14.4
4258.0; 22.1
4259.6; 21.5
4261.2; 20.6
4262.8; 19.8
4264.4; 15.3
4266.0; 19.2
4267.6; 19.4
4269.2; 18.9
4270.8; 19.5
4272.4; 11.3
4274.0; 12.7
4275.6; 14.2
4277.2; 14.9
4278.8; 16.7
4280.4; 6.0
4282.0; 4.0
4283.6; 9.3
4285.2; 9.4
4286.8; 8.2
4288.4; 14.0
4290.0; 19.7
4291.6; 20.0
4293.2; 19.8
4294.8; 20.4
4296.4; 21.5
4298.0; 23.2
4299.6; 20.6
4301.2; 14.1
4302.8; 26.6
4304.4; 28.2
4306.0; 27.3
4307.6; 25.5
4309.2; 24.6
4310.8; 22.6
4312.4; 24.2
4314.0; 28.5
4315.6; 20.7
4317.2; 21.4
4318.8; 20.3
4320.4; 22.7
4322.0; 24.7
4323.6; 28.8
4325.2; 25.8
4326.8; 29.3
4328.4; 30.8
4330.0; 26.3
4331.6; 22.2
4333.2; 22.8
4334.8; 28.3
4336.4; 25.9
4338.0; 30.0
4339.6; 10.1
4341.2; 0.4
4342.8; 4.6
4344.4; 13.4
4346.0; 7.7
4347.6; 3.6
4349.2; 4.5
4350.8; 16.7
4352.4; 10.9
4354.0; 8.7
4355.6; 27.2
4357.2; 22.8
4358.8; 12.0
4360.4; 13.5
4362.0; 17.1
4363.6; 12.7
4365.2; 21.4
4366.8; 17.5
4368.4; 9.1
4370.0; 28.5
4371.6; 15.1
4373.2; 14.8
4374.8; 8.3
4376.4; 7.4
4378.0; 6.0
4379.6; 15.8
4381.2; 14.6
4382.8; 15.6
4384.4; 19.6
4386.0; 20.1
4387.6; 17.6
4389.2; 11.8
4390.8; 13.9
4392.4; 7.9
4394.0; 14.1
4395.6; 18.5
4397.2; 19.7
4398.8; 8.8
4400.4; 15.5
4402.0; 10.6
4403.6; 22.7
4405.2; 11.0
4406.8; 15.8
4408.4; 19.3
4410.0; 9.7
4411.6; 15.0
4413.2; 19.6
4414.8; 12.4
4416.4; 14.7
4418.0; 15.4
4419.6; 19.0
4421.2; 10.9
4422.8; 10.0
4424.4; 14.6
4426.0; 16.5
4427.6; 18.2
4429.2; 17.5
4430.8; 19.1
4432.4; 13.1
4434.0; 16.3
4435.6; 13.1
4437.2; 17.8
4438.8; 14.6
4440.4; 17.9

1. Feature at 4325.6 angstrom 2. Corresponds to C IV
